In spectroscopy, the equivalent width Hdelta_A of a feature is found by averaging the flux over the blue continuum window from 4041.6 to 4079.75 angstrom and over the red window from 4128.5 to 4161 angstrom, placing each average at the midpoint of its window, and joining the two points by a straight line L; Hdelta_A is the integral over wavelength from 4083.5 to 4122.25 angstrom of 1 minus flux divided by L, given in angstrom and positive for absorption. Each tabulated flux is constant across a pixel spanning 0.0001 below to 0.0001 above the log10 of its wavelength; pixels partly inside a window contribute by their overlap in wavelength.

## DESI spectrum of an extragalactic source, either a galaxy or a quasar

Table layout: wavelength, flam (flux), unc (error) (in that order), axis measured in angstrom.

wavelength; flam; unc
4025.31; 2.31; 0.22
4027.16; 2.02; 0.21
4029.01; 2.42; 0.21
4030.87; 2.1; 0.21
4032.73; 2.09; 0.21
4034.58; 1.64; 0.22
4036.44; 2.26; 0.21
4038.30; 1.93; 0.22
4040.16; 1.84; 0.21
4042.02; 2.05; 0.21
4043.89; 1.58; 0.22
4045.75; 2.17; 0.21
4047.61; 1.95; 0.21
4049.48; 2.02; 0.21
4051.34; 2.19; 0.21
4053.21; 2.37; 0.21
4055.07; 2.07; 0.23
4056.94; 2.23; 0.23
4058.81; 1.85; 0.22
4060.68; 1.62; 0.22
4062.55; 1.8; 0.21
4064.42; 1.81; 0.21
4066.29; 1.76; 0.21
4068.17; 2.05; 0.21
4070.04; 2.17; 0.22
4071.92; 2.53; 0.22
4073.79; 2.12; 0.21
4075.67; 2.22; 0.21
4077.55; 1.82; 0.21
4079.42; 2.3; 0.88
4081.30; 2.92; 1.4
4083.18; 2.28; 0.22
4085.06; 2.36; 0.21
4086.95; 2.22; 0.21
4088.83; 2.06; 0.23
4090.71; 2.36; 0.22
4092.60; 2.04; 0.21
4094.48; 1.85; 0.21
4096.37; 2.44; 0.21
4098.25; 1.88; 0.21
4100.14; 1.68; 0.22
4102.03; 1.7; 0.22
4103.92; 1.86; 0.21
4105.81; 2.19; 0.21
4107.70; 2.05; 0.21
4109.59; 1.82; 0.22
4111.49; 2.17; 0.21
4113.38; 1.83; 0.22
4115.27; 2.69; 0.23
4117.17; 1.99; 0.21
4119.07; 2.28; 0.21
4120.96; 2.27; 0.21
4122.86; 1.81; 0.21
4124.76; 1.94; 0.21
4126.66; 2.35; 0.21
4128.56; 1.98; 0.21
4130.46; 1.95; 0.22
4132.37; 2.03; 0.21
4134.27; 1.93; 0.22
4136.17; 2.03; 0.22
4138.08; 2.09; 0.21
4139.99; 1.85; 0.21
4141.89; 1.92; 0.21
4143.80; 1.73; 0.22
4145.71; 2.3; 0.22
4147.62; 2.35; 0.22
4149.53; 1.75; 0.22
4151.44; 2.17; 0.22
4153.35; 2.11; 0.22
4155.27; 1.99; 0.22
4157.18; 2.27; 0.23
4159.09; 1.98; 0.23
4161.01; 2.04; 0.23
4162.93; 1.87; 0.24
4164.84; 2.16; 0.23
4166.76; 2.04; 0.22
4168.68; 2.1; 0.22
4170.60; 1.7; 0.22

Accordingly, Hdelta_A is -1.2 angstrom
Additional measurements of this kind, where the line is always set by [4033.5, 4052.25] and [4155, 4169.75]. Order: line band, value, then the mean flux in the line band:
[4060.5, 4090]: -2.3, 2.14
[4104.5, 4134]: -0.9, 2.08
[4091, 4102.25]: 0.2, 1.97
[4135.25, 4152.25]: 0.2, 2.02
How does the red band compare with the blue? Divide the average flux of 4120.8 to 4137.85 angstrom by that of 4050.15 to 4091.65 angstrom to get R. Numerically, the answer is 0.9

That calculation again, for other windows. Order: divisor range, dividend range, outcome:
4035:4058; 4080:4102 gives 1.06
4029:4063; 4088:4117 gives 1.02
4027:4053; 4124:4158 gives 1.01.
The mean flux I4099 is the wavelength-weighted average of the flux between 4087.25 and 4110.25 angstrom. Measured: 2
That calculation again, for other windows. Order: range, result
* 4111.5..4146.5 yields 2.06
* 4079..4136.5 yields 2.1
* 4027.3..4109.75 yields 2.06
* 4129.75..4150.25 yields 2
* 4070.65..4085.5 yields 2.31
